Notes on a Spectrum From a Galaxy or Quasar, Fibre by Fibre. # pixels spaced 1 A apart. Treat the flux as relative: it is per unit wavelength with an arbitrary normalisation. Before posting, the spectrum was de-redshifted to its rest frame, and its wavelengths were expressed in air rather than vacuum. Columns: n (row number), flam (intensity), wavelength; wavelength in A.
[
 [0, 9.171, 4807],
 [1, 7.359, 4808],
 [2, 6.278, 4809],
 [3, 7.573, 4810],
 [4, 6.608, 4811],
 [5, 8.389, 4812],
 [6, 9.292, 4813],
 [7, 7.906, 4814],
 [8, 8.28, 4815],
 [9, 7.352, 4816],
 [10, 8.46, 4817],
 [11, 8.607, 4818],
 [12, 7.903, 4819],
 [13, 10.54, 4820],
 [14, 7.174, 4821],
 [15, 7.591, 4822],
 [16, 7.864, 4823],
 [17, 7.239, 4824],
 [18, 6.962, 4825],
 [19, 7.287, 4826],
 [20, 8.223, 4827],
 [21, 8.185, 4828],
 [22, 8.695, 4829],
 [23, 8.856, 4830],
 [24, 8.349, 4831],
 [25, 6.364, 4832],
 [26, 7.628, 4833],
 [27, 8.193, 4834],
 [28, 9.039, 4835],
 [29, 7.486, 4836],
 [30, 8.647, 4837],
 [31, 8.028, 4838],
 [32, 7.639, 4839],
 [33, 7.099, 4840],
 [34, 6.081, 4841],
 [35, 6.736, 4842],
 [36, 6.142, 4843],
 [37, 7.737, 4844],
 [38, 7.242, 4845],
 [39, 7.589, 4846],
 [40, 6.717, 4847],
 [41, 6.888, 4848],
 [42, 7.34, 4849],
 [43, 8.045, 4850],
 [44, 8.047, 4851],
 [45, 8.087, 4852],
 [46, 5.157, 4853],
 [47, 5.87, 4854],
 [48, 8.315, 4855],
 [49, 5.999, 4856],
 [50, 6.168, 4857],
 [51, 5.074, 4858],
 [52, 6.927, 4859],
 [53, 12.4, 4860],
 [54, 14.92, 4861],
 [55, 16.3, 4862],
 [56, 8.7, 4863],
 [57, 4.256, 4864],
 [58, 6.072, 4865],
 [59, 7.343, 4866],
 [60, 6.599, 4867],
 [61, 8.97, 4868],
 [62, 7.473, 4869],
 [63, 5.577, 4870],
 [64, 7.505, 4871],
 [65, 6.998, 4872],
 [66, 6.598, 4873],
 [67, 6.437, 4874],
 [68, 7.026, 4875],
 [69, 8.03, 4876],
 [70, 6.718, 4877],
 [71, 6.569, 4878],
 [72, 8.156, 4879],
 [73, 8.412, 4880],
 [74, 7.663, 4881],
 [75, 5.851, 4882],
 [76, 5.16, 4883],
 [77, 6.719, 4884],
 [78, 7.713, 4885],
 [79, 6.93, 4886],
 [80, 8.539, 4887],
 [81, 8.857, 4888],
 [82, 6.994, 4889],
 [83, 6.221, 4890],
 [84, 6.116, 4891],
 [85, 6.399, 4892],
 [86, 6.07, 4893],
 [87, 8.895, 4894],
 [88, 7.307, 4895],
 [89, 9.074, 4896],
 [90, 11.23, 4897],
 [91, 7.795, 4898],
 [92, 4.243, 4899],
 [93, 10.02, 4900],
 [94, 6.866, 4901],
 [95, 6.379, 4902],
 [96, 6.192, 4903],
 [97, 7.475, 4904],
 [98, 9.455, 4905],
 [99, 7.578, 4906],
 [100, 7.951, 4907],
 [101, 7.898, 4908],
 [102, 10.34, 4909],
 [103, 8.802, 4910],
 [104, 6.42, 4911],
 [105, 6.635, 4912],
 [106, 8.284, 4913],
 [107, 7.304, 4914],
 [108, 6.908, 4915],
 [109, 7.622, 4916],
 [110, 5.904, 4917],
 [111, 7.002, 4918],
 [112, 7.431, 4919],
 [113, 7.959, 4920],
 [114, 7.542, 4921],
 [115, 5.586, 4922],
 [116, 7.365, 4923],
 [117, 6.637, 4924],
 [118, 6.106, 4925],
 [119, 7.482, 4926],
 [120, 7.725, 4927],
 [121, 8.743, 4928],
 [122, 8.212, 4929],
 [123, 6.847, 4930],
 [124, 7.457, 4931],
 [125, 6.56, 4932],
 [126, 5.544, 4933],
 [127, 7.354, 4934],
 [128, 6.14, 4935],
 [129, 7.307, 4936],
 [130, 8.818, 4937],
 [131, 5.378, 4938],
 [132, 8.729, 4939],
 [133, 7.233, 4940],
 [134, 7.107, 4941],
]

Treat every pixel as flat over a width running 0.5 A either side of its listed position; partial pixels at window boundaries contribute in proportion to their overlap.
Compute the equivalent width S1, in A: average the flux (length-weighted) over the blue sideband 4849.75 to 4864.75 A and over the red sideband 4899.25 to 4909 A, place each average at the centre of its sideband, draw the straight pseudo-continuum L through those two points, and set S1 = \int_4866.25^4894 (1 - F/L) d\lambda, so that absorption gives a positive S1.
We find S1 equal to 3.3 A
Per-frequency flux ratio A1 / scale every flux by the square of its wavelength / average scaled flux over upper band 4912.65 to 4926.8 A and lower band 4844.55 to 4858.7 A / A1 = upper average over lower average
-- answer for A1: 1.06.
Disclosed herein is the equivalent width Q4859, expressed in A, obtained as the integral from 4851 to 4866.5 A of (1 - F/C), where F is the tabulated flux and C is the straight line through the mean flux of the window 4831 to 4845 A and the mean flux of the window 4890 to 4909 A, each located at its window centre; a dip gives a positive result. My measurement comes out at -1.18 A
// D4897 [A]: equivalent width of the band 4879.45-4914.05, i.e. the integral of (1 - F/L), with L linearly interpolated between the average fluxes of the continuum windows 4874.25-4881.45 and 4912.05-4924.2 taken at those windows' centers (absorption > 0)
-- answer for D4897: -1.1 A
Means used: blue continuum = 7.47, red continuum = 7.12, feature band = 7.54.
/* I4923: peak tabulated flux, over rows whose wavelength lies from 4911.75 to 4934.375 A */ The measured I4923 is 8.743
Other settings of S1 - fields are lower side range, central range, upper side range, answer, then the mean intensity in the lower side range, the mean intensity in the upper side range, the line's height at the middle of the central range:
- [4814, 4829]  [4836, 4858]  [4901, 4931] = 2.14 A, 8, 7.43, 7.85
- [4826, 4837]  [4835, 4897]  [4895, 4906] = 3.62 A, 8.09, 7.83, 7.96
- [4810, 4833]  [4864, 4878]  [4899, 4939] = 1.37 A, 7.99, 7.34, 7.66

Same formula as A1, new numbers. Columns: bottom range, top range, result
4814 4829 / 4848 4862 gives 1.03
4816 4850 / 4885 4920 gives 1.01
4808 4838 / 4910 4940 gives 0.94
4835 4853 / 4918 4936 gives 1.00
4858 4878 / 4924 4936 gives 0.91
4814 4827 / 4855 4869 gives 1.08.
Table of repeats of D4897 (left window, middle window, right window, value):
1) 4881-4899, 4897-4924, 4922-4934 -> -1.0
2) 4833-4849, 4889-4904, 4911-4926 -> -0.4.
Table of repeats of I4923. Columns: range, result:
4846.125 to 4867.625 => 16.3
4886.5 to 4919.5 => 11.23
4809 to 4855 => 10.54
